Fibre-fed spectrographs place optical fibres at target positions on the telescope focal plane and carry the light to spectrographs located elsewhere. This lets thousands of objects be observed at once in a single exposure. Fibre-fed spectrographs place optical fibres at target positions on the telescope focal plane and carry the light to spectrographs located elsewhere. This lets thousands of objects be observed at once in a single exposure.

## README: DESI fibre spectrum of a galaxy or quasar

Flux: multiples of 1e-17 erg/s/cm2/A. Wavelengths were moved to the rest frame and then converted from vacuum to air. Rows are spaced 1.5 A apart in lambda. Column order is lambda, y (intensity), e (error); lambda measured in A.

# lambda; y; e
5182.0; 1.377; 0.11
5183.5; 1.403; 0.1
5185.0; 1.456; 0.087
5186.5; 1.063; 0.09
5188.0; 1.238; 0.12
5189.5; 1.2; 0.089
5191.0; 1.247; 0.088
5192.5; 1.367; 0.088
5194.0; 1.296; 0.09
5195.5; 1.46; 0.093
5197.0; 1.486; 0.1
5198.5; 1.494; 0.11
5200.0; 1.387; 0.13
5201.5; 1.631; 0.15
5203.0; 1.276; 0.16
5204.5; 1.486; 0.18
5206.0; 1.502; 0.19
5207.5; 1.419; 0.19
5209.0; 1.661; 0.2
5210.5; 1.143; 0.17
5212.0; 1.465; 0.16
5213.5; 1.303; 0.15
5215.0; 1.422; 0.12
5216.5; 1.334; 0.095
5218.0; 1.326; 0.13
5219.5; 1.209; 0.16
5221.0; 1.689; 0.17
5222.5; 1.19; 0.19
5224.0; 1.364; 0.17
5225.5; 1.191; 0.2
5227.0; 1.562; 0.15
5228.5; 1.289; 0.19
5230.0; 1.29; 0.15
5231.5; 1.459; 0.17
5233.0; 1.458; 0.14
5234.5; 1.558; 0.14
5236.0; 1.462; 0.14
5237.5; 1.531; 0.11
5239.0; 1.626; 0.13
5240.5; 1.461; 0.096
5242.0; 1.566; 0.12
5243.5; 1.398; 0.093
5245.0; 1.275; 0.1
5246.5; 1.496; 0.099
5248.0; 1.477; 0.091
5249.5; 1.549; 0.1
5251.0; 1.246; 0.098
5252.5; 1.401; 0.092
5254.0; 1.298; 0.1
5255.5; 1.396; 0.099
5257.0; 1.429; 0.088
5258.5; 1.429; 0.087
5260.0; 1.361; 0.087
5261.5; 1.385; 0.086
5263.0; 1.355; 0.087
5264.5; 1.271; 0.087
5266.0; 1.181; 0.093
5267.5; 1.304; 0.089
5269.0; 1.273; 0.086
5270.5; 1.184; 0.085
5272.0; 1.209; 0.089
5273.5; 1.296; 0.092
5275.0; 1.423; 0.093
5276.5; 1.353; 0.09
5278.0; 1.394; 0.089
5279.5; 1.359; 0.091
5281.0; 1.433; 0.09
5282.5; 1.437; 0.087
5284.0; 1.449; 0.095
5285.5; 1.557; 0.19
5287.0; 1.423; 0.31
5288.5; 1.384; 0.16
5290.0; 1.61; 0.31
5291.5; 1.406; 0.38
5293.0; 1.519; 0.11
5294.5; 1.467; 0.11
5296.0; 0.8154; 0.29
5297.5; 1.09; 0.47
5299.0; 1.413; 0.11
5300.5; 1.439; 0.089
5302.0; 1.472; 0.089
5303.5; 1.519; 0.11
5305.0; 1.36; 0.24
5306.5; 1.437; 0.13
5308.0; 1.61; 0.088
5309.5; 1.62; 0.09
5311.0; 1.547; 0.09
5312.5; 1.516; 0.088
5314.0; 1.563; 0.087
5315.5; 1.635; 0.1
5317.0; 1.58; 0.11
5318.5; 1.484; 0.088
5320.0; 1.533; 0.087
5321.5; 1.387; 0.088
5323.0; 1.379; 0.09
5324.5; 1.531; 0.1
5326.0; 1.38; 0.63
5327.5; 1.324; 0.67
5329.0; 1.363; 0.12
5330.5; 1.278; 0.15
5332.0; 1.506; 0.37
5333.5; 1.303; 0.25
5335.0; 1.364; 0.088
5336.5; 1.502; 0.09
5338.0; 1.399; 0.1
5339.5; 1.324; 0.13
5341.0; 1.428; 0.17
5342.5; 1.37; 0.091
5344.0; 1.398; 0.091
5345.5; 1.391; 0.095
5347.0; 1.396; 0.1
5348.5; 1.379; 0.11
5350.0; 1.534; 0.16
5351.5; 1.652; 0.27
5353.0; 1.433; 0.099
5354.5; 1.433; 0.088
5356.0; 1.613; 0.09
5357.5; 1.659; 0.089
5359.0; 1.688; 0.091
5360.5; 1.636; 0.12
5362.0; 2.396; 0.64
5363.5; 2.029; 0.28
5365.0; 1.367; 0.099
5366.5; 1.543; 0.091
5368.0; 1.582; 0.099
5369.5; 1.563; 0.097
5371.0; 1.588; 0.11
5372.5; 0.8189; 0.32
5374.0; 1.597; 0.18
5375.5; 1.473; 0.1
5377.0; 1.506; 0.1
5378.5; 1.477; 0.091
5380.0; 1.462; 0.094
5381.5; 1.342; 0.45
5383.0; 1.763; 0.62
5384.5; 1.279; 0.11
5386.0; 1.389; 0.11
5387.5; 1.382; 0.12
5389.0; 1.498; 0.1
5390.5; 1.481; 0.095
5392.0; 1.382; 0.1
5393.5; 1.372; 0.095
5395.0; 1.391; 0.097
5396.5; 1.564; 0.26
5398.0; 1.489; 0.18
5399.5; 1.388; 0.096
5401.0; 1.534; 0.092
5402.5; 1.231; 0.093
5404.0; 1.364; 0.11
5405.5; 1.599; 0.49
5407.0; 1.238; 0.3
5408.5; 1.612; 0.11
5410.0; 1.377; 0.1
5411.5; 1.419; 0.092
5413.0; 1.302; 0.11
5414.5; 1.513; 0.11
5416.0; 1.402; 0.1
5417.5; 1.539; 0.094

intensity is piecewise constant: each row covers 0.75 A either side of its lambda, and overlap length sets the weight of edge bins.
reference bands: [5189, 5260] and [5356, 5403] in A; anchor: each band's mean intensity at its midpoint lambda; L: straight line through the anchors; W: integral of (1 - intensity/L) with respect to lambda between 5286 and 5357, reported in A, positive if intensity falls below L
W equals 1.8 A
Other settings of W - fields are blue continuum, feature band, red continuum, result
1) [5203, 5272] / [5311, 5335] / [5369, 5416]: -0.7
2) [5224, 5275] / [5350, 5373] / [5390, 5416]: -3.1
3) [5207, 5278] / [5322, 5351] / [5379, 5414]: 0.2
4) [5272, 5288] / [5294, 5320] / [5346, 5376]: 0.2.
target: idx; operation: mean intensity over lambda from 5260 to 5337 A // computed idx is 1.4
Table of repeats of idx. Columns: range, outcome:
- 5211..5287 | 1.39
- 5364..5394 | 1.45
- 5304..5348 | 1.45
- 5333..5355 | 1.42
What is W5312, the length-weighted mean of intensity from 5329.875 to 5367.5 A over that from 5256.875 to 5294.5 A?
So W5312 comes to 1.1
